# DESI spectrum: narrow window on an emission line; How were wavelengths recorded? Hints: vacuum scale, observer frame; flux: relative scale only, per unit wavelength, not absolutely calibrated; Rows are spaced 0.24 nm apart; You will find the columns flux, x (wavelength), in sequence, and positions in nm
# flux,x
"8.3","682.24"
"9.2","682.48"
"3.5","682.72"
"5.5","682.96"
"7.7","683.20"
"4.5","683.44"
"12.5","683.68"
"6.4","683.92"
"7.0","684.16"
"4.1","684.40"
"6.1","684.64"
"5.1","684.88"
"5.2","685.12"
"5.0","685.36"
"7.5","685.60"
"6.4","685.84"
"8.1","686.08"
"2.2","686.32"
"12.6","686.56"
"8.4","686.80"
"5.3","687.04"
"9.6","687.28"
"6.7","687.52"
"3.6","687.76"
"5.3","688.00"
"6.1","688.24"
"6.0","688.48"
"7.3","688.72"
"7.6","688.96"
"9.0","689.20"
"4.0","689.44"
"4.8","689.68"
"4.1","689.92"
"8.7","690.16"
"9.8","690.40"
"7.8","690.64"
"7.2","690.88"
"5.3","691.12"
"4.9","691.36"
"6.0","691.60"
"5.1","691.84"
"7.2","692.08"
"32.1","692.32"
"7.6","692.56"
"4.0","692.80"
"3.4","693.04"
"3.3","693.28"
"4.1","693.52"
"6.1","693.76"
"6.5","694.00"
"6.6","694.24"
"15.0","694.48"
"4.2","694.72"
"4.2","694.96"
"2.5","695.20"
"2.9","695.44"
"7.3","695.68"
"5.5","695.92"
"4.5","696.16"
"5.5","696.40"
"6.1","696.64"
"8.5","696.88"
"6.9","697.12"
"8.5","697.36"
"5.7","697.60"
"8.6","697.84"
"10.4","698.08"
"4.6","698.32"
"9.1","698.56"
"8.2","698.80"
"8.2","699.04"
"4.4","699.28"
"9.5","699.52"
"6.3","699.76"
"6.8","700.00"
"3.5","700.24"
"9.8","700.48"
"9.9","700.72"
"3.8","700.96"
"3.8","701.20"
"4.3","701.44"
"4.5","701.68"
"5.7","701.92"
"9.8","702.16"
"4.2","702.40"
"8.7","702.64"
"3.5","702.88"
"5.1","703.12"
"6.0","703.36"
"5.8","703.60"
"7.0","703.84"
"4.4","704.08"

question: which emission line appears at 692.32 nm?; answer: H-alpha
